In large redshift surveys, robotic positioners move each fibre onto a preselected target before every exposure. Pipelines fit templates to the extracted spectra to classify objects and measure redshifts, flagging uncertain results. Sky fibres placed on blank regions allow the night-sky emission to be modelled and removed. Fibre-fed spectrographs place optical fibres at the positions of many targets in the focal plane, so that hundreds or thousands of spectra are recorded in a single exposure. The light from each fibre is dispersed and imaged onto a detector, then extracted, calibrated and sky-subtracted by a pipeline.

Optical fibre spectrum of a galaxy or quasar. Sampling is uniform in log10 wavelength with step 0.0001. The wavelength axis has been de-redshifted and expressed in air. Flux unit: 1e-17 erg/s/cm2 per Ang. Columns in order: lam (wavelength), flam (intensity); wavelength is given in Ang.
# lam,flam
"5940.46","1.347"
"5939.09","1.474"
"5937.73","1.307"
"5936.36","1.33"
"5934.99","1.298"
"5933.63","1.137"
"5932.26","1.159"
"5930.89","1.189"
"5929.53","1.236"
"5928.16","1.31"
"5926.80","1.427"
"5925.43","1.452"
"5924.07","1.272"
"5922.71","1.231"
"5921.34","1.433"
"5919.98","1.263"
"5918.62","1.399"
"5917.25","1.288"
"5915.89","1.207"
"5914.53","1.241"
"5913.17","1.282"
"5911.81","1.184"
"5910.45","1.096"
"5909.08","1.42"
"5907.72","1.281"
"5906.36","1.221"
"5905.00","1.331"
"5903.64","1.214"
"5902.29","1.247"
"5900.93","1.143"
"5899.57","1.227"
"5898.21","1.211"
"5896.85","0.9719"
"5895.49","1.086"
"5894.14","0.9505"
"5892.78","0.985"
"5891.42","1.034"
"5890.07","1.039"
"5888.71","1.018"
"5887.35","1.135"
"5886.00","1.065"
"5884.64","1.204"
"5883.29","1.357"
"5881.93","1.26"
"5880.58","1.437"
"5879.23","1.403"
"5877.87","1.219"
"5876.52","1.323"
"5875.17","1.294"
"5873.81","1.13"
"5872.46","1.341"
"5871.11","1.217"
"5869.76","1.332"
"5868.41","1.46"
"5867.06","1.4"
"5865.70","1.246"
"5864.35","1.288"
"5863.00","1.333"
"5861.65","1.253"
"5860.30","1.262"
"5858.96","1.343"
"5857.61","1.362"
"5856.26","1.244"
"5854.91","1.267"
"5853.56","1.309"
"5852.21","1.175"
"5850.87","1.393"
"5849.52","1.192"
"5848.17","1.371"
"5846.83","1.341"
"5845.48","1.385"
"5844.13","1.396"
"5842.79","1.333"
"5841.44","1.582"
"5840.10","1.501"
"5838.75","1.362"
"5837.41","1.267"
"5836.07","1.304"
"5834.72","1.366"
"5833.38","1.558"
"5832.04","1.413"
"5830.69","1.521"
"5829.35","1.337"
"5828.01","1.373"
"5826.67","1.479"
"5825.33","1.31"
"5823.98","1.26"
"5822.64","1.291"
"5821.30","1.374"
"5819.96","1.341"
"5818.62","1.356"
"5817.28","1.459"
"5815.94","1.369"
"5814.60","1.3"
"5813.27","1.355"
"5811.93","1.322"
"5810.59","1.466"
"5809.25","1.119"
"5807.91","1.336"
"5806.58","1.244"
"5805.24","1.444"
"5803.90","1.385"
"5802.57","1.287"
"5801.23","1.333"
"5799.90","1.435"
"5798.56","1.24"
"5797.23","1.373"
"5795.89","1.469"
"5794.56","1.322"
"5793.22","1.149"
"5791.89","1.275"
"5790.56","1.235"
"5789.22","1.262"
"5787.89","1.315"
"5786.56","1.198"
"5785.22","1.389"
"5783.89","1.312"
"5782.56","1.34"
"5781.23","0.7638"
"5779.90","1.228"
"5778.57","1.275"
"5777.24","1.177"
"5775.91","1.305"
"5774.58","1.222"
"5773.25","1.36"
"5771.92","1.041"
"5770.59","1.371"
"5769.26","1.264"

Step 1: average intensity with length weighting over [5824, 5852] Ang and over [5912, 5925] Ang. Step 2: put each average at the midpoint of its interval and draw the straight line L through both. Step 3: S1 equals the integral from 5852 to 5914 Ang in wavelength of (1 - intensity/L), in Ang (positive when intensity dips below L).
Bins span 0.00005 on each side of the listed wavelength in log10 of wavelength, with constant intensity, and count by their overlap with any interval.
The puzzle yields 4.69 Ang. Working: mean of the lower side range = 1.38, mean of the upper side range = 1.29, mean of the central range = 1.23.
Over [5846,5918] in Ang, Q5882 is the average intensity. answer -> 1.24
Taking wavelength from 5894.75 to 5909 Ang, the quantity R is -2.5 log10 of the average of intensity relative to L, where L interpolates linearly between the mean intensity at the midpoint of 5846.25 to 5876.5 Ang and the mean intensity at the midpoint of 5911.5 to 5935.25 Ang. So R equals 0.07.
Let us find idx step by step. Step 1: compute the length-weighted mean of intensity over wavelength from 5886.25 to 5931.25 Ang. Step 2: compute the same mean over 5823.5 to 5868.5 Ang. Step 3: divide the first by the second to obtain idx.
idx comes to 0.90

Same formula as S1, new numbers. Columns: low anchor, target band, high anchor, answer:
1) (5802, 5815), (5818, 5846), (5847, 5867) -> -1.6 Ang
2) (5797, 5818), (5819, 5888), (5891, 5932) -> -1.9 Ang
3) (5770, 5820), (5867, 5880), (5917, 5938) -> -0.1 Ang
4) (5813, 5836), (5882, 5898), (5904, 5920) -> 2.6 Ang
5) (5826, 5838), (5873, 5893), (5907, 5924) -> 1.9 Ang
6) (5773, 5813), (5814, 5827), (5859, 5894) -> -0.8 Ang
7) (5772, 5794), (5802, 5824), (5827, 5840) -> -0.1 Ang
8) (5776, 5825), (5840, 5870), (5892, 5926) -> -1.7 Ang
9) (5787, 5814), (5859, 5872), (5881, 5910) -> -1.1 Ang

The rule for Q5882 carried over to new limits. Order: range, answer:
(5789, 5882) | 1.34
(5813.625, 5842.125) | 1.39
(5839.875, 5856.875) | 1.34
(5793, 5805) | 1.34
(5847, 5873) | 1.31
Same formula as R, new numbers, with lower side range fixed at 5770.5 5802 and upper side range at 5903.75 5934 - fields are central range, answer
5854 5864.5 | -0.021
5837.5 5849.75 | -0.096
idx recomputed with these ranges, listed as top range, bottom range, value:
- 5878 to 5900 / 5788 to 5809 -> 0.87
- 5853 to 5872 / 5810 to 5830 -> 0.96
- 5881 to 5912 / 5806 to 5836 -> 0.85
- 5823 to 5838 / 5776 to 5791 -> 1.12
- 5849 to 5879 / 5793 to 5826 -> 0.97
